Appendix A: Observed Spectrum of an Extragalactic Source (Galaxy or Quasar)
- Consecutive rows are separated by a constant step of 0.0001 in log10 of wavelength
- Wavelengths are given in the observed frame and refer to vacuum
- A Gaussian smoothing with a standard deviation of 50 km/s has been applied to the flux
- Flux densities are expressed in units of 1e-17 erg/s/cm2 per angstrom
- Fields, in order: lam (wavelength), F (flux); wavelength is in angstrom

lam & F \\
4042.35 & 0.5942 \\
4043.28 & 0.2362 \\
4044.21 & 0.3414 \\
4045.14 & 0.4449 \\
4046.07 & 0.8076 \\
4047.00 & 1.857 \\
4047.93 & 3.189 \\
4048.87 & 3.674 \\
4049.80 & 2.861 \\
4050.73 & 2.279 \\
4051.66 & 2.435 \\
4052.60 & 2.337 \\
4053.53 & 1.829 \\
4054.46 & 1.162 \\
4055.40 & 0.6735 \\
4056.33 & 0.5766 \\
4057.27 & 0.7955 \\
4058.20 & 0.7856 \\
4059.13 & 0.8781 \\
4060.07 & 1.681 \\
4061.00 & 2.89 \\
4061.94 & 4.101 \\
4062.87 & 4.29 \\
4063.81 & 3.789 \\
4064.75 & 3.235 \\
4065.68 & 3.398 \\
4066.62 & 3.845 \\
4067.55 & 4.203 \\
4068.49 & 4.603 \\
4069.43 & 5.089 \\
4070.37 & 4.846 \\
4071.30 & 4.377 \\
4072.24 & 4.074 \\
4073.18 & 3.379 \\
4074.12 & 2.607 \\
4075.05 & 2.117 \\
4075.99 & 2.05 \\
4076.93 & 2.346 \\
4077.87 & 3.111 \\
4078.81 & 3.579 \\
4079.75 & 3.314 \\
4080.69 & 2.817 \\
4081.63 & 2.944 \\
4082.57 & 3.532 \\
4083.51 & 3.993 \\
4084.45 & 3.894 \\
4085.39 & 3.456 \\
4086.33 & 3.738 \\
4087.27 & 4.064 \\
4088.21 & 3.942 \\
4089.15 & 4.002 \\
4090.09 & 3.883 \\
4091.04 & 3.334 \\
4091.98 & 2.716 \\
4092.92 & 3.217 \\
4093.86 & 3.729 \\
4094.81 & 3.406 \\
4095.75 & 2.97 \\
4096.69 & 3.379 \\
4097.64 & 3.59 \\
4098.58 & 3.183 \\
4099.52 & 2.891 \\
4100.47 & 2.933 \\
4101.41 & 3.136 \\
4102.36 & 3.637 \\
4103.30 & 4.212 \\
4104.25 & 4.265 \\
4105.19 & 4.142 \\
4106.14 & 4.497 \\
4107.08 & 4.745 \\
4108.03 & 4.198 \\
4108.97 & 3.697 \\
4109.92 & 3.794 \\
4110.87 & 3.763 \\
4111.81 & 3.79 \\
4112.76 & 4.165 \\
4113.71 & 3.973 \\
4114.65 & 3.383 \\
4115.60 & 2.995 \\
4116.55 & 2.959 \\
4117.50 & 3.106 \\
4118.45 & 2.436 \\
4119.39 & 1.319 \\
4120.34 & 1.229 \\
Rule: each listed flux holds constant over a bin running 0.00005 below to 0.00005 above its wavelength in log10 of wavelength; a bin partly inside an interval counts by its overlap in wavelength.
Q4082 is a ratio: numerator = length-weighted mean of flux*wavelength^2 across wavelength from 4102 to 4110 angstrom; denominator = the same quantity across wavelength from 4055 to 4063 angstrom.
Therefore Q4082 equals 2.41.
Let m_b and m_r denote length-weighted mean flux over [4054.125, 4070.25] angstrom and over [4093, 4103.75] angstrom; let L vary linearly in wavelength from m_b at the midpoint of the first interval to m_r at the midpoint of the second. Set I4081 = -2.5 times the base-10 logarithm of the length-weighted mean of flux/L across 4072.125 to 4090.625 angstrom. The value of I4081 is -0.08 mag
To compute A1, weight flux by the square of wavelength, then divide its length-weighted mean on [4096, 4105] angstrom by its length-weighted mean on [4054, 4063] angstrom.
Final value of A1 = 2.10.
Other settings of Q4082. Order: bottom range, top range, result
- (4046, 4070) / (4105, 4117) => 1.50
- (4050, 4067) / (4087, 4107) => 1.61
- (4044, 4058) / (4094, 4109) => 2.23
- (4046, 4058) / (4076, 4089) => 1.83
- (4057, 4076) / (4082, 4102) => 1.08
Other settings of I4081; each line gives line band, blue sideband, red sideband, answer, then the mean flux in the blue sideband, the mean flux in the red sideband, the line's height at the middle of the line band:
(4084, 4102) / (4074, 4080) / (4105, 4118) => -0.08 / 2.72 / 3.79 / 3.22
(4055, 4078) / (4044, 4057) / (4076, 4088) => -0.13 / 1.76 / 3.36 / 2.57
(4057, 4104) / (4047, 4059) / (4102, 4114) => -0.15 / 1.85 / 4.07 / 2.96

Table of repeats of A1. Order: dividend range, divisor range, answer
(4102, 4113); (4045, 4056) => 2.11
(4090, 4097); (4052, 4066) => 1.56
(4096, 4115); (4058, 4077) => 1.15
